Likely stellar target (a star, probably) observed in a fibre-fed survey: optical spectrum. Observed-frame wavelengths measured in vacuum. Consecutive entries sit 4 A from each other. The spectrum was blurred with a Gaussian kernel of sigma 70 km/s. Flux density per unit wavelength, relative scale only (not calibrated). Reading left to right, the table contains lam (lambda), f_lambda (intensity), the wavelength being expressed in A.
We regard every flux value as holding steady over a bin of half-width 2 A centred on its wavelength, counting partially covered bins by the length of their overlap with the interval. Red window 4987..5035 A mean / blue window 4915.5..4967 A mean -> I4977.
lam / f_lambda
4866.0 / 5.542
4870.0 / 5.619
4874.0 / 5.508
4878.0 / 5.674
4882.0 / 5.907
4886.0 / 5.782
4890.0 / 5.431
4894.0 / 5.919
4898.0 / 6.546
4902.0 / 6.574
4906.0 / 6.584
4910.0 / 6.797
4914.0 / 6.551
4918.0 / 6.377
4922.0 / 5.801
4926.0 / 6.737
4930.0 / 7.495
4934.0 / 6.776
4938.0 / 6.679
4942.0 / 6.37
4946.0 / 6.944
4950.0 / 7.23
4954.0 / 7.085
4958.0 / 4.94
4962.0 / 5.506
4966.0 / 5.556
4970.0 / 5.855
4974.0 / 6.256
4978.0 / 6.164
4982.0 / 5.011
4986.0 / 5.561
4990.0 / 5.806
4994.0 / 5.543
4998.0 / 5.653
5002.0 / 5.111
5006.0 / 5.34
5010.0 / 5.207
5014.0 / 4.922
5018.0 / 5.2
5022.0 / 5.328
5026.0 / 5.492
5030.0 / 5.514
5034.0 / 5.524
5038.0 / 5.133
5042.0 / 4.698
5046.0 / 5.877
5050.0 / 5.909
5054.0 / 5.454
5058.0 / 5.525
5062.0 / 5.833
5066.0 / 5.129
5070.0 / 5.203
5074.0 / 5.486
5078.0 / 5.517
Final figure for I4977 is 0.84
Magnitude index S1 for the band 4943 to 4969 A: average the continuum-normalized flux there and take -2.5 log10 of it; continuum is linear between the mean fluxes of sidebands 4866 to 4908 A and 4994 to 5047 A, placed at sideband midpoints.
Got -0.11 mag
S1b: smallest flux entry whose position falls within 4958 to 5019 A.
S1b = 4.922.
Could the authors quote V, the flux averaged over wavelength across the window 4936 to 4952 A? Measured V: 6.81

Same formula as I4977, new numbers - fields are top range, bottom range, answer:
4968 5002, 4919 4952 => 0.84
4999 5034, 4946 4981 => 0.87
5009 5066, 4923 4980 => 0.84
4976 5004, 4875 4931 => 0.89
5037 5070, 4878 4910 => 0.89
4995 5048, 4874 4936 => 0.84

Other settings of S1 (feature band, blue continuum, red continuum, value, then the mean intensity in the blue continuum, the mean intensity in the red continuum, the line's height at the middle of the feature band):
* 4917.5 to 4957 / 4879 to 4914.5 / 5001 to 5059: -0.133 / 6.2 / 5.35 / 5.94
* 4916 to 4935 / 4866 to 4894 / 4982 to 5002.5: -0.183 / 5.66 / 5.51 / 5.6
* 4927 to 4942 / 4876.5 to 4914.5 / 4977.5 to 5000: -0.163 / 6.17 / 5.59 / 5.93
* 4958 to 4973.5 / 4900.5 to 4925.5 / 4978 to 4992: 0.036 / 6.46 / 5.56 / 5.8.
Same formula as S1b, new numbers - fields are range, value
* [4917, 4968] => 4.94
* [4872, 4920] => 5.431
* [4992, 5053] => 4.698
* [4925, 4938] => 6.679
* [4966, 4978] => 5.556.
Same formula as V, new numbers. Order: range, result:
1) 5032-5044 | 5.12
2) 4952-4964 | 5.84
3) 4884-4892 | 5.61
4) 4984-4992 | 5.68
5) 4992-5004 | 5.44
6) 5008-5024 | 5.16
